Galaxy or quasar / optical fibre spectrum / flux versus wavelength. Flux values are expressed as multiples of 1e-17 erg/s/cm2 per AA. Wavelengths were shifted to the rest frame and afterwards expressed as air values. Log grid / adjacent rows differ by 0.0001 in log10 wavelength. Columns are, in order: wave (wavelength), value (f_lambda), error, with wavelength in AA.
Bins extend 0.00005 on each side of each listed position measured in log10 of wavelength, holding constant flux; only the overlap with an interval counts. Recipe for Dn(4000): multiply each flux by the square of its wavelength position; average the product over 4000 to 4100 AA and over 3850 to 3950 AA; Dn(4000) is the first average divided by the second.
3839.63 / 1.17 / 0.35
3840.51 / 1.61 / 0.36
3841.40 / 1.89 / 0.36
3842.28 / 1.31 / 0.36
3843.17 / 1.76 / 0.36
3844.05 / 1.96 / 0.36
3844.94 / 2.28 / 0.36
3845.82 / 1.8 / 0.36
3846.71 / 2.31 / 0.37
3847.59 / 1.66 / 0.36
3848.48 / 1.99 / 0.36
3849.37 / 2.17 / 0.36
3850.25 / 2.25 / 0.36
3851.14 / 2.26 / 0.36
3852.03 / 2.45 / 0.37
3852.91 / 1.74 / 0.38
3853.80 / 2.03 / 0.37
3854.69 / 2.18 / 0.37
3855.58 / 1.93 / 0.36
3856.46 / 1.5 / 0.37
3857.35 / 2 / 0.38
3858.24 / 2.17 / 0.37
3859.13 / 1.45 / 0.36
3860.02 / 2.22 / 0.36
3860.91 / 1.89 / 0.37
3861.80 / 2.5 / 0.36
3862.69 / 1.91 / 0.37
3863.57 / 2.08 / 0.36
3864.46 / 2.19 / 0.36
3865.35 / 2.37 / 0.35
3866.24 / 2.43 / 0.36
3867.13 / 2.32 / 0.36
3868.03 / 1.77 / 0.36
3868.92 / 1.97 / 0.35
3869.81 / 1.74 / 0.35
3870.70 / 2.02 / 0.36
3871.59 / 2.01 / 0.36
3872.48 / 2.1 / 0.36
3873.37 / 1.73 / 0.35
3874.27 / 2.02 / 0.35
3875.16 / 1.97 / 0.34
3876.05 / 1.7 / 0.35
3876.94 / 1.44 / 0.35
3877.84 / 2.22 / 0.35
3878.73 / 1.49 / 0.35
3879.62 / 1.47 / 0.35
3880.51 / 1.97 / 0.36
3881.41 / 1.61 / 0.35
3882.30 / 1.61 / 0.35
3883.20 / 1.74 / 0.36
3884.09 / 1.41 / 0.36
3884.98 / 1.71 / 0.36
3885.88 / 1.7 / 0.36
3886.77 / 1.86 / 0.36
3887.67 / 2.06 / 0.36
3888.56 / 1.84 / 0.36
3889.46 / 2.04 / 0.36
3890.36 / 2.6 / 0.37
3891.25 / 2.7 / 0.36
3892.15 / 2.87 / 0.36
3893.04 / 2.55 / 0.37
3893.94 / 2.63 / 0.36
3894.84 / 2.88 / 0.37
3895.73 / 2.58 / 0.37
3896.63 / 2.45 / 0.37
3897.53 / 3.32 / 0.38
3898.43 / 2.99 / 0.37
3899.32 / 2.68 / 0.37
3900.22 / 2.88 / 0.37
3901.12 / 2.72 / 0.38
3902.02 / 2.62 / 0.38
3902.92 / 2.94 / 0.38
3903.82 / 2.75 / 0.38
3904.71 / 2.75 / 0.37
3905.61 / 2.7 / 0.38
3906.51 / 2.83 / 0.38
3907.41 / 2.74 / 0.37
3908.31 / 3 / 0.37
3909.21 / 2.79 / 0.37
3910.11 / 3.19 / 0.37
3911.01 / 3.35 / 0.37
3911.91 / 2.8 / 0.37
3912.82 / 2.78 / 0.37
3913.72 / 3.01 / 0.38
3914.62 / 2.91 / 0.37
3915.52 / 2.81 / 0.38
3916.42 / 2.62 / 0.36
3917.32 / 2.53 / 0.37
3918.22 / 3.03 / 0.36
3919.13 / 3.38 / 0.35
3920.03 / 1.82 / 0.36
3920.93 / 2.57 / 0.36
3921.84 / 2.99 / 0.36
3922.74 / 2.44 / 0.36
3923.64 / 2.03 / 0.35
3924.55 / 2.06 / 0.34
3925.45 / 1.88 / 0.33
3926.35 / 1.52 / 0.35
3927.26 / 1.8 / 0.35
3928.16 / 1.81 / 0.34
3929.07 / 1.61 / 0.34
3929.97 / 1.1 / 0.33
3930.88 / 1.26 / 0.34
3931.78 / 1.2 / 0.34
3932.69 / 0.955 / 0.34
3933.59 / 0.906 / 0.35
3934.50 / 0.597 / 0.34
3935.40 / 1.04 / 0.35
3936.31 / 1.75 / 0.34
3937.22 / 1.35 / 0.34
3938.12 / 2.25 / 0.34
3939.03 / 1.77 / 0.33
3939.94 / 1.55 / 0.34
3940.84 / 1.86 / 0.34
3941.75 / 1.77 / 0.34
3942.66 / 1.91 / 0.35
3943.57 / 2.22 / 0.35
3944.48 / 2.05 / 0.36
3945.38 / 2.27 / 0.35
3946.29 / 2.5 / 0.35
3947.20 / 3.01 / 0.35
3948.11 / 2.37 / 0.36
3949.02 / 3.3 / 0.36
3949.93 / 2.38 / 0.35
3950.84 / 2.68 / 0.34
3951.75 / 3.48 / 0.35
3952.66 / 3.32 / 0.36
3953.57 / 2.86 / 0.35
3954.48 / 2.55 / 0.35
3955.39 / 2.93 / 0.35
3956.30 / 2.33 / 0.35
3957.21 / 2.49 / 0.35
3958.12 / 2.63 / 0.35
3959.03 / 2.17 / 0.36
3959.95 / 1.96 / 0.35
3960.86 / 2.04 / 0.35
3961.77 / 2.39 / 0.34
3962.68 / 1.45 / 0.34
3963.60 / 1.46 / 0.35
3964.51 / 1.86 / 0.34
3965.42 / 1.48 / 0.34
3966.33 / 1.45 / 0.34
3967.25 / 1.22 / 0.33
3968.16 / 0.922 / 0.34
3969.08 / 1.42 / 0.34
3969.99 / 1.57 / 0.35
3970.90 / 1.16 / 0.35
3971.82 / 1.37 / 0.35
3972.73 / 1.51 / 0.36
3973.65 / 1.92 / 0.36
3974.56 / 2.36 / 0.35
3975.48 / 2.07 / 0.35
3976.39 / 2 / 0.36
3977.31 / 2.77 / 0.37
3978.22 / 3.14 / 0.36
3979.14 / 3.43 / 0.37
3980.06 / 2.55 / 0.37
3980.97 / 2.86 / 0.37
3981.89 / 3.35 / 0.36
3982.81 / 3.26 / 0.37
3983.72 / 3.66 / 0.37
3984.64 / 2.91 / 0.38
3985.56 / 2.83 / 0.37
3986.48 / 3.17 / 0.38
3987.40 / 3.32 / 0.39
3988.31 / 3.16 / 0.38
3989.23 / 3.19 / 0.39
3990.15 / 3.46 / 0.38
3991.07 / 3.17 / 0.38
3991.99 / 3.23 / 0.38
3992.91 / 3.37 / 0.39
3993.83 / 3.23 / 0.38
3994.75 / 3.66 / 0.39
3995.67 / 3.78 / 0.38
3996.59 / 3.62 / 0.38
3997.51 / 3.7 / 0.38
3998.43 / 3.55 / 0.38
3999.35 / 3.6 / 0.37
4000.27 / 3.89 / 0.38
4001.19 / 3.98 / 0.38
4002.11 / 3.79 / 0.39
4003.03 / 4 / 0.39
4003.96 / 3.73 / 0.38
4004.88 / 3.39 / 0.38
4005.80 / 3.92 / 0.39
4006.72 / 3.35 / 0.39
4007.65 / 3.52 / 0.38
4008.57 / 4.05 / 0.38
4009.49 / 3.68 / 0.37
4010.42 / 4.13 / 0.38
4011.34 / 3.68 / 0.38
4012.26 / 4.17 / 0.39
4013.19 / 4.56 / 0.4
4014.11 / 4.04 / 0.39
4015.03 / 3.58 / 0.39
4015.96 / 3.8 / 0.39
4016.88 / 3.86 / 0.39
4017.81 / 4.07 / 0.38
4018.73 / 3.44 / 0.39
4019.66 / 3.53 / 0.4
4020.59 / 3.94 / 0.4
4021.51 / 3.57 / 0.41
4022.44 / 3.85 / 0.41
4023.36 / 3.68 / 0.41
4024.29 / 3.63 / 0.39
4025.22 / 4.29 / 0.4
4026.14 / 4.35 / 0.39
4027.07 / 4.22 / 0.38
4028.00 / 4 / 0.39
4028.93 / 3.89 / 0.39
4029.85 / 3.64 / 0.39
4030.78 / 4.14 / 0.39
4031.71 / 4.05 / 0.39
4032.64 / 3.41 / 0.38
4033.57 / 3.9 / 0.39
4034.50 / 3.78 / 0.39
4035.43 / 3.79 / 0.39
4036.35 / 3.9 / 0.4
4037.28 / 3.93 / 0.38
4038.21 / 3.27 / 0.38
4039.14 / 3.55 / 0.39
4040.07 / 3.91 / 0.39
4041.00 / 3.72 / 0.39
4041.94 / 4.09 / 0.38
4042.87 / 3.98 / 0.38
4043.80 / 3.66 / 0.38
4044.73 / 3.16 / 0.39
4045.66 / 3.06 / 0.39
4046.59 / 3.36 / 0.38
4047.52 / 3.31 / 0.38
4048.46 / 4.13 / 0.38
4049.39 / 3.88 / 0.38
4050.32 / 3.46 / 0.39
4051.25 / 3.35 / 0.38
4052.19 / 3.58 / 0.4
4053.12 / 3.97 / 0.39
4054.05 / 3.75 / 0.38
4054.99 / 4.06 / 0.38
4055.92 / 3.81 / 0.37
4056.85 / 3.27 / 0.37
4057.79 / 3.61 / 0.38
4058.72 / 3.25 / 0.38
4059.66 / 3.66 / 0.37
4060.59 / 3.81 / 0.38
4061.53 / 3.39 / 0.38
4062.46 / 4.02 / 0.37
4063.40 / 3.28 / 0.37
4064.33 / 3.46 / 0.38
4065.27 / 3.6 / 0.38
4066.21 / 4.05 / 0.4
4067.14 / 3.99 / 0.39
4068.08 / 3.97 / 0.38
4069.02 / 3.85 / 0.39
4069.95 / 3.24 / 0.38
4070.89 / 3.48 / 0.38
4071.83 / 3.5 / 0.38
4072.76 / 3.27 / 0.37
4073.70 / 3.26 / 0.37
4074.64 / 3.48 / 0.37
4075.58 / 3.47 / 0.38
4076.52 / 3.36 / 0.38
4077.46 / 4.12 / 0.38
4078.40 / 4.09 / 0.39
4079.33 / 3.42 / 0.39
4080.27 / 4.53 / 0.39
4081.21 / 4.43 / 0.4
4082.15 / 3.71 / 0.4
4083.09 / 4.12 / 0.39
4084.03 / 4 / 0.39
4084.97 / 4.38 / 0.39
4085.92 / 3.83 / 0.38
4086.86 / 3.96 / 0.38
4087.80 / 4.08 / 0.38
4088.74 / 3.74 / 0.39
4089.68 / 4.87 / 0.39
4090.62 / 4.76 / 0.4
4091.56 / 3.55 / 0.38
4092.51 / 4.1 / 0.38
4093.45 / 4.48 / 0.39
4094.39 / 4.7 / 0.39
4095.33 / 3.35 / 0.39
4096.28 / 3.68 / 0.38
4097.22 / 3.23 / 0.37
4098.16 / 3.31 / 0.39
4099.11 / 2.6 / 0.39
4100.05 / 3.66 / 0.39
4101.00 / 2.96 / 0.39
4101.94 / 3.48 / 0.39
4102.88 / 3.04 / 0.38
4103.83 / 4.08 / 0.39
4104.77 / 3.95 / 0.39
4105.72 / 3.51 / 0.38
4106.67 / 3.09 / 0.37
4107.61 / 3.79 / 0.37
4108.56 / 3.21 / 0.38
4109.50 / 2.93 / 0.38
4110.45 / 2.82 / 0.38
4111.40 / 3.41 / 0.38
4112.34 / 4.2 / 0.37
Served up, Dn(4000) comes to 1.87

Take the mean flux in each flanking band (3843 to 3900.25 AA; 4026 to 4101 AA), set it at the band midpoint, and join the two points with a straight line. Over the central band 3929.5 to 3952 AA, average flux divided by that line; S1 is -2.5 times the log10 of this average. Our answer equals 0.39 mag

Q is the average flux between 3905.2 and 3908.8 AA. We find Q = 2.82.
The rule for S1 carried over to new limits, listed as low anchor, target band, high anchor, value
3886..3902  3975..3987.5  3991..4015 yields 0.189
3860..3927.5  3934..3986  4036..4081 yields 0.288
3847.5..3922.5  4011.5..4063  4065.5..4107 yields -0.108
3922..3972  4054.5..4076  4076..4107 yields -0.037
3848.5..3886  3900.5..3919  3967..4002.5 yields -0.246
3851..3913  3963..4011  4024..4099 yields 0.096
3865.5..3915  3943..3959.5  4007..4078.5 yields 0.104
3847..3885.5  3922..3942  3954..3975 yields 0.185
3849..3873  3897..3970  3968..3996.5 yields 0.085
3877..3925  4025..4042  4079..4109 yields -0.146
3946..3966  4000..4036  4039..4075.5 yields -0.217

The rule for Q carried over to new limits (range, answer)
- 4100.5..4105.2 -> 3.5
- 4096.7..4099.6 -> 3.07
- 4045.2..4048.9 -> 3.46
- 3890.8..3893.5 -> 2.71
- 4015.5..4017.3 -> 3.84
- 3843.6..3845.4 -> 2.12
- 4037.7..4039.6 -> 3.42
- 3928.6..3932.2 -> 1.29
